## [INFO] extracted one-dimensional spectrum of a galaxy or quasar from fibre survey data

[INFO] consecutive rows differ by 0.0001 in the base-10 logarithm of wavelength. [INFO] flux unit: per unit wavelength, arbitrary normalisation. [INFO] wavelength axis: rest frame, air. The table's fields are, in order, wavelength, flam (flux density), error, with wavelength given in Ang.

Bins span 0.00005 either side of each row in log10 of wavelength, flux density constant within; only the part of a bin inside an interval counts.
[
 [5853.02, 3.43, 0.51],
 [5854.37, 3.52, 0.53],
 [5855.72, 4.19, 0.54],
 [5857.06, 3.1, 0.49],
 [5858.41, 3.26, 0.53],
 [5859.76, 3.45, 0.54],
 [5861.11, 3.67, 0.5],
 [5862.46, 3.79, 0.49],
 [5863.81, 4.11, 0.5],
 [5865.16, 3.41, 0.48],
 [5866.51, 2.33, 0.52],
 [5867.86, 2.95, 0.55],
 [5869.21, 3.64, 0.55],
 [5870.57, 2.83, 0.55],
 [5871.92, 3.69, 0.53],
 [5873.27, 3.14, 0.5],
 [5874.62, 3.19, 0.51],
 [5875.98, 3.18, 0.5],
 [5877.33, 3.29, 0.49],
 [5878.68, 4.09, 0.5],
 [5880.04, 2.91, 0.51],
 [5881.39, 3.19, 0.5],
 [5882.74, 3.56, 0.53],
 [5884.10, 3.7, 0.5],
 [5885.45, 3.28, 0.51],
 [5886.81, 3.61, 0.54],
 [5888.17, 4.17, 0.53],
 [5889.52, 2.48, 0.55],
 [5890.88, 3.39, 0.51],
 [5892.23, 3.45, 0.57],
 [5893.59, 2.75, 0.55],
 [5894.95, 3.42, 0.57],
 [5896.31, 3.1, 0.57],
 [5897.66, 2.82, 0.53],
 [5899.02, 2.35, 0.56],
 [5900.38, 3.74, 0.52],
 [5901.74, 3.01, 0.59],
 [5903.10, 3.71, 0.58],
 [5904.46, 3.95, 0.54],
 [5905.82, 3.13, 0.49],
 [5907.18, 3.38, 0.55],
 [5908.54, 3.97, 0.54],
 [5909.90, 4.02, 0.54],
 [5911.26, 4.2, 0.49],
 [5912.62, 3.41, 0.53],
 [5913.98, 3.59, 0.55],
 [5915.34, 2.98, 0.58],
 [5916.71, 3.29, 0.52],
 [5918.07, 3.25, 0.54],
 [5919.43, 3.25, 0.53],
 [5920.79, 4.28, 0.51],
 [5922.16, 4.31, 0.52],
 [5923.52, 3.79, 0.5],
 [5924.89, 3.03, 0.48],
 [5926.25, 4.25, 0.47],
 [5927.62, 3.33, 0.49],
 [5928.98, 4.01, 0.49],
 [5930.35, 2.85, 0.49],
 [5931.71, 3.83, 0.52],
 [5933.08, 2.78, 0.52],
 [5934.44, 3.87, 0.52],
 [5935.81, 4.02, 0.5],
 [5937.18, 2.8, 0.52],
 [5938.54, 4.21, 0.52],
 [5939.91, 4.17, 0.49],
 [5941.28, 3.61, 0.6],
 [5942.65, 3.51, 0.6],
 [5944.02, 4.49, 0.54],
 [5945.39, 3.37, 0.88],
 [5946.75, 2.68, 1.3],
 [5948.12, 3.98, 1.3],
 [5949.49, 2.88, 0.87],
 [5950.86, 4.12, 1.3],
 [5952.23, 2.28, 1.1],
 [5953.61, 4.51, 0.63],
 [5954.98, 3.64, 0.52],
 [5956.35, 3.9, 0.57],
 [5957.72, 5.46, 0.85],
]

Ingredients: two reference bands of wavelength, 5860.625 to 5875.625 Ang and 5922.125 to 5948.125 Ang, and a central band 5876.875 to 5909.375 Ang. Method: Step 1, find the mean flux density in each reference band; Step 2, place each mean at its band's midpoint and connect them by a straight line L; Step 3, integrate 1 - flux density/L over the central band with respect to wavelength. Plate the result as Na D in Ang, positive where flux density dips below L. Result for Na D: 0.8 Ang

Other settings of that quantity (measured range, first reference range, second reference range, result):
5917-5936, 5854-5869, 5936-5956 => -0.3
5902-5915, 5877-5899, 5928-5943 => -0.9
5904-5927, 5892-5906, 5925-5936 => -1.7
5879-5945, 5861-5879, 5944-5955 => -1.6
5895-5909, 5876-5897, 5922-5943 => 0.6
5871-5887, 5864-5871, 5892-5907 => -1.2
